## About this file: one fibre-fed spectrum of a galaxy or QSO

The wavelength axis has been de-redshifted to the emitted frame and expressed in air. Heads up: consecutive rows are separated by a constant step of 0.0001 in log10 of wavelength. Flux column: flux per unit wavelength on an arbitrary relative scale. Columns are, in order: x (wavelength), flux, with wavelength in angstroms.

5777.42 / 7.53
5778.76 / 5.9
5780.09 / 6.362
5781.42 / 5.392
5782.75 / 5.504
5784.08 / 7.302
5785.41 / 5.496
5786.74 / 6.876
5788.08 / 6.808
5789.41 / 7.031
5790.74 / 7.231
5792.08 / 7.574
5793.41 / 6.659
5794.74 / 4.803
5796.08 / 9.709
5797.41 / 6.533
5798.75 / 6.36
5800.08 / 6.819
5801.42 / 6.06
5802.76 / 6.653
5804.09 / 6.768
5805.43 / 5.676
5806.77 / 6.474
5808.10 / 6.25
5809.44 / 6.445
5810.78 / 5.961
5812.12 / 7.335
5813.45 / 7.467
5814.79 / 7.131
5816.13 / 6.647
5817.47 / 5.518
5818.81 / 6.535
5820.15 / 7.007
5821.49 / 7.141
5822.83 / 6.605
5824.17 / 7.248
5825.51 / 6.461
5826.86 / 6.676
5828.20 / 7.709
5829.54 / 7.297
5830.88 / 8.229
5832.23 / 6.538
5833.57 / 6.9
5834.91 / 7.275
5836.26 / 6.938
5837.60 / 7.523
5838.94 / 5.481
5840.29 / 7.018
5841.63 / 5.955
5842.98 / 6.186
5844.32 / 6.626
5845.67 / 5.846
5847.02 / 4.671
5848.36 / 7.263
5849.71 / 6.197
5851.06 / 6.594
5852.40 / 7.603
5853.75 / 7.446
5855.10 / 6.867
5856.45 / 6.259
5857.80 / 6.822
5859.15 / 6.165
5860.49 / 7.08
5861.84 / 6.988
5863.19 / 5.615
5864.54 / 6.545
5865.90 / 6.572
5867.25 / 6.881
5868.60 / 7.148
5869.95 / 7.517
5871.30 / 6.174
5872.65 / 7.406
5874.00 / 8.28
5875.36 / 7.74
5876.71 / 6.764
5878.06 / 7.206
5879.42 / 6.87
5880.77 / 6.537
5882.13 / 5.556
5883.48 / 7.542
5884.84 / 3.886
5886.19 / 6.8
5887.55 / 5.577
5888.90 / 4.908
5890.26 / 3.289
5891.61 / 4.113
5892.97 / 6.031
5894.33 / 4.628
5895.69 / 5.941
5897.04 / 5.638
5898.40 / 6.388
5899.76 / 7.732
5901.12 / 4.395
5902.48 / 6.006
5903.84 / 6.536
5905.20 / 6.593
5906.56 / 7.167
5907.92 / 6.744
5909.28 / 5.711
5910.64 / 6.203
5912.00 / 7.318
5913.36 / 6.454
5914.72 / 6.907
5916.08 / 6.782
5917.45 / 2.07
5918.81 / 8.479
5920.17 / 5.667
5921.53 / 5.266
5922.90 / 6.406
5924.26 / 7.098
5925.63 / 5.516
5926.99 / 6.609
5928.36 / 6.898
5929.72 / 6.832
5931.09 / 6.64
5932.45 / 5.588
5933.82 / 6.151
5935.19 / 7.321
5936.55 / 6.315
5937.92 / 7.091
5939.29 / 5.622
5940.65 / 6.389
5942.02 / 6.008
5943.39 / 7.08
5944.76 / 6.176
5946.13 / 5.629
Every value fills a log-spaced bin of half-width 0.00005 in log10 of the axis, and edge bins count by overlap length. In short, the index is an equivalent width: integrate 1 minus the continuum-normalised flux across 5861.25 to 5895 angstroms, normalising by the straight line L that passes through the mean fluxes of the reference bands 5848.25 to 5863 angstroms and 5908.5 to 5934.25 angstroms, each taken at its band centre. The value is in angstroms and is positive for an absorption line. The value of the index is 1.8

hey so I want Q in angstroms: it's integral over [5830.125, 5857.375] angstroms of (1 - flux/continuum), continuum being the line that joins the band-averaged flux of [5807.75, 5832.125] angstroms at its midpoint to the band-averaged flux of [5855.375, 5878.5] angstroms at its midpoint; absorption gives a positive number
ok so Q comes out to 0.81 angstroms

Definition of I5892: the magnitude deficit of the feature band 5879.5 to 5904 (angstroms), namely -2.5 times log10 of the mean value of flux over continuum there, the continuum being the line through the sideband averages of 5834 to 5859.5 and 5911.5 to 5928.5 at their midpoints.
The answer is 0.13 mag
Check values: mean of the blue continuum 6.57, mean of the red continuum 6.23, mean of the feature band 5.65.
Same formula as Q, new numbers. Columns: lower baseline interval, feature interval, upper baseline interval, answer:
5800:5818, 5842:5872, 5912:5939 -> -0.70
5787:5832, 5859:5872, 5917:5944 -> -0.24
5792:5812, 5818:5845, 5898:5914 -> -1.34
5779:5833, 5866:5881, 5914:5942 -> -1.55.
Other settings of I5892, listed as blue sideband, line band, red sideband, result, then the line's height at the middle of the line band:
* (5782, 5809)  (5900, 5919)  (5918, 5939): 0.05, 6.5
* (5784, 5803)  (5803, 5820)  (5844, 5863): 0.03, 6.72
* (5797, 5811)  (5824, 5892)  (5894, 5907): -0.06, 6.23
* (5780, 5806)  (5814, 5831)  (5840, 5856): -0.06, 6.55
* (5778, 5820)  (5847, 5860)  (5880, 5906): -0.11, 6.06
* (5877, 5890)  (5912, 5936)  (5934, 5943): 0.01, 6.35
